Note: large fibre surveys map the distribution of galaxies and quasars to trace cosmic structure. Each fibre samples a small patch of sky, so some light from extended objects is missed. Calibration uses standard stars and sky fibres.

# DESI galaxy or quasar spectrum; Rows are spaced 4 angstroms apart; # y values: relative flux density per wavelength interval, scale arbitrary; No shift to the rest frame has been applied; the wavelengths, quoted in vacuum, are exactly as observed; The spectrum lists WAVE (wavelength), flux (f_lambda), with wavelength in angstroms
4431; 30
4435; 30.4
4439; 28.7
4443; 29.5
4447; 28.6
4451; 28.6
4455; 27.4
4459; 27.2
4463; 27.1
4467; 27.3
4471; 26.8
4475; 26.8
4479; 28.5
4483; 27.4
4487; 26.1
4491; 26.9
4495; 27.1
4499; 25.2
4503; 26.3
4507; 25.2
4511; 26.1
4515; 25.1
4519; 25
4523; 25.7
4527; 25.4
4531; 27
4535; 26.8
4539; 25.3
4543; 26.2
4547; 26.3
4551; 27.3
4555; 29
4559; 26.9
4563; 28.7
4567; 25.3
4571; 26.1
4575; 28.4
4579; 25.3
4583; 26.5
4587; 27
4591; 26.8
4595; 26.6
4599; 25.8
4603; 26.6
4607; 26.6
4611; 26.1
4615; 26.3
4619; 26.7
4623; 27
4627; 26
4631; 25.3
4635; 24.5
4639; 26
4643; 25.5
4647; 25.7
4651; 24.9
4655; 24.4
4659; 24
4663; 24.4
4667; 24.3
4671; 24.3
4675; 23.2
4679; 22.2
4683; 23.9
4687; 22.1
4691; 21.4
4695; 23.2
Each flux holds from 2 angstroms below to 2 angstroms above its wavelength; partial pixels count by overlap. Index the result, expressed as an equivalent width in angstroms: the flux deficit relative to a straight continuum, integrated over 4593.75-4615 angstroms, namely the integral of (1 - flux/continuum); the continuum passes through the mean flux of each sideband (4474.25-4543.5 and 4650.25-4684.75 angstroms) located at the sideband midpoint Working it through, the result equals -1.3 angstroms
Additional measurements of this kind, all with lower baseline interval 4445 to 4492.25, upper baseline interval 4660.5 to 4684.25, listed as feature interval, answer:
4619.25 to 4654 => -1.8 angstroms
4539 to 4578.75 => -1.8 angstroms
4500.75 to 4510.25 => 0.3 angstroms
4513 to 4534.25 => 0.6 angstroms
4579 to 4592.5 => -0.7 angstroms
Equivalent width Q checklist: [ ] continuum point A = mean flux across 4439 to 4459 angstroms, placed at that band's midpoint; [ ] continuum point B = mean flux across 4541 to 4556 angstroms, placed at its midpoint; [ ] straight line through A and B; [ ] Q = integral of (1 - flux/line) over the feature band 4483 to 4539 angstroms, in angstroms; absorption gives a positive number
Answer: 3.2 angstroms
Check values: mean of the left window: 28.4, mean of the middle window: 26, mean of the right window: 27.1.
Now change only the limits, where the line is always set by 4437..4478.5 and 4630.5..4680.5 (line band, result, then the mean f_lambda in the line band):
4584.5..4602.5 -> -0.7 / 26.6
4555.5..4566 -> -0.7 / 27.7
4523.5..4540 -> 0.3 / 26.1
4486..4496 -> 0.2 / 26.7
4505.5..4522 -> 0.9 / 25.4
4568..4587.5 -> -0.6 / 26.6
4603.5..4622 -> -0.9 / 26.5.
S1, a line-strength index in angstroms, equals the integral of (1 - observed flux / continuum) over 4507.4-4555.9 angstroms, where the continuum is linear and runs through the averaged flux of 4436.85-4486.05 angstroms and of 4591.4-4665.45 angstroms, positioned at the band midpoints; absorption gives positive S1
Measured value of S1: 1.3 angstroms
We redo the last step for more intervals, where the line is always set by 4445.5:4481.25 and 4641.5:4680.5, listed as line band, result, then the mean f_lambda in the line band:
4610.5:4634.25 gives -1.2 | 26.2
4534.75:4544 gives 0.1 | 26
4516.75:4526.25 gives 0.4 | 25.4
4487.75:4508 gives 0.6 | 26.2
